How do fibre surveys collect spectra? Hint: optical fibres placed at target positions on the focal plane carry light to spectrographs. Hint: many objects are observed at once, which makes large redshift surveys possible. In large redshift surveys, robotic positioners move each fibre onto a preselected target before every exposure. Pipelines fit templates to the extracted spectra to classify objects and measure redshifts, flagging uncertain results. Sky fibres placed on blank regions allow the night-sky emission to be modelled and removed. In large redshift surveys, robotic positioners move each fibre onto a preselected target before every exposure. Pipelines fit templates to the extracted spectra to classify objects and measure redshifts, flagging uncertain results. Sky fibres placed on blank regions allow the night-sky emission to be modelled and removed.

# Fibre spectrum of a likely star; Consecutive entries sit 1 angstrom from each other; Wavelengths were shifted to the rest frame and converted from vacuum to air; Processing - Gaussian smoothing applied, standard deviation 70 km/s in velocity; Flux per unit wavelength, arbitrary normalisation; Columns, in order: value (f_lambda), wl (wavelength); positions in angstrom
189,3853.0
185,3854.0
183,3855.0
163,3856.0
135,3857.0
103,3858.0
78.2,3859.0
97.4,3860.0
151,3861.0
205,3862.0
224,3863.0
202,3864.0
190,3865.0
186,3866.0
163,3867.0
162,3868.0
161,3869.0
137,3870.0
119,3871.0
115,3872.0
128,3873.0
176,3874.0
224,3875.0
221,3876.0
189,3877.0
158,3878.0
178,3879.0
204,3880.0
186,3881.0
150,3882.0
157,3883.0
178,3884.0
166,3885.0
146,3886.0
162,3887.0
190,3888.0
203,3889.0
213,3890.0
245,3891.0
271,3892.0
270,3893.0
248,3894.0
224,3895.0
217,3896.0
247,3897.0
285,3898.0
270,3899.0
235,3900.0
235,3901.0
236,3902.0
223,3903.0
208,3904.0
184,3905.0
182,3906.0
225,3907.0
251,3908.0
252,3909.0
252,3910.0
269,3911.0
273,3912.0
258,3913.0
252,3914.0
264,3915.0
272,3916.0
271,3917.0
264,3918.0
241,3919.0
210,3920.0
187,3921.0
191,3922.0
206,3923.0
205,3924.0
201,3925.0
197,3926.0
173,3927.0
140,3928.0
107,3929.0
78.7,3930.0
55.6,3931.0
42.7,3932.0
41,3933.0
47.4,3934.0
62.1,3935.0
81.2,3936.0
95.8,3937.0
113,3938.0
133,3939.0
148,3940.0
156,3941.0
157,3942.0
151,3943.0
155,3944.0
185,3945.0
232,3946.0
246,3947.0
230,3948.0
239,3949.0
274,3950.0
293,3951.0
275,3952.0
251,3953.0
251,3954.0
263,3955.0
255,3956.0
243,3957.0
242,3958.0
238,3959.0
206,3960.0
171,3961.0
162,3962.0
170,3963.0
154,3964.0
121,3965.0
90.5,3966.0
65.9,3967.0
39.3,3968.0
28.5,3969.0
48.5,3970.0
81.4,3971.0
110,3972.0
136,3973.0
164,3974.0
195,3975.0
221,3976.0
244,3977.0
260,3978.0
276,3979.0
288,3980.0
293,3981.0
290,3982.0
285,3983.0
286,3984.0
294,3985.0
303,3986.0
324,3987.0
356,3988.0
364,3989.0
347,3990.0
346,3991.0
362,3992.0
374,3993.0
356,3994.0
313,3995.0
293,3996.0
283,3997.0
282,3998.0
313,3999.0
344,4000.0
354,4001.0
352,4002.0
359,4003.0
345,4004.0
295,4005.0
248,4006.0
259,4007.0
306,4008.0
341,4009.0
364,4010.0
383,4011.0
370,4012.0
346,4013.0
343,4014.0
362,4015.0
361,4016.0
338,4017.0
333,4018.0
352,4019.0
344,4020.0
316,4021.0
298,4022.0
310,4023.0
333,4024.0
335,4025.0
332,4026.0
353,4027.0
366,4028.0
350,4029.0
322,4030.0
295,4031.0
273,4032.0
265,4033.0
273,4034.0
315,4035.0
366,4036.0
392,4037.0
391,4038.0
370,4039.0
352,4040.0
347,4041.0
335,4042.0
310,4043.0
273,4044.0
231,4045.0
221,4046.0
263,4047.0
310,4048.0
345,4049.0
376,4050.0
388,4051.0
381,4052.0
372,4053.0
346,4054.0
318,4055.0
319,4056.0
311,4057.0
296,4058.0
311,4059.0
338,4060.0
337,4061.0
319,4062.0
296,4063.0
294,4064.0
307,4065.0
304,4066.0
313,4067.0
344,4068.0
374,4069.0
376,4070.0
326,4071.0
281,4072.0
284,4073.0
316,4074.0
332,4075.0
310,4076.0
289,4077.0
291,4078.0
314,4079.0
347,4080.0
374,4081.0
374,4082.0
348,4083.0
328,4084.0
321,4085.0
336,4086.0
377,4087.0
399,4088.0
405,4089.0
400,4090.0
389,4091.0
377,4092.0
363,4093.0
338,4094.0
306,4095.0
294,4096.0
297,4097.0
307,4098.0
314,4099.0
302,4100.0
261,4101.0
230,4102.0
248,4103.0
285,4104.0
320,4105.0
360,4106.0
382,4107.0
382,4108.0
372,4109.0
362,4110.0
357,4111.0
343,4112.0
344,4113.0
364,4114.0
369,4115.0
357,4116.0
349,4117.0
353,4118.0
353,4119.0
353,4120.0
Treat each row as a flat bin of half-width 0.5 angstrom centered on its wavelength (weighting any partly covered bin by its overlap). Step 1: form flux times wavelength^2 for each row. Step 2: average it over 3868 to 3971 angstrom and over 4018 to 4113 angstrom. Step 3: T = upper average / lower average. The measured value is 1.89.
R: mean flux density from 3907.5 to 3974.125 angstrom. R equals 178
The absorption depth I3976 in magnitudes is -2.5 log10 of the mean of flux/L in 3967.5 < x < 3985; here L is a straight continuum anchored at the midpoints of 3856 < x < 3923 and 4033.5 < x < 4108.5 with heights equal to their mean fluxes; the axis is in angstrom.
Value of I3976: 0.336 mag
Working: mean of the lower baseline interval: 202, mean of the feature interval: 194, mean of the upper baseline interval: 328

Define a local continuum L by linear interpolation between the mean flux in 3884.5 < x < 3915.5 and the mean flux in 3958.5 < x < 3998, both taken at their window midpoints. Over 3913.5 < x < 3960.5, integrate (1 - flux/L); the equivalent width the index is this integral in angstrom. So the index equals 8.7 angstrom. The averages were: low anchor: 231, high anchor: 230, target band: 188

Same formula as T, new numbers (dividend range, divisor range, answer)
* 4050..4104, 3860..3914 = 1.78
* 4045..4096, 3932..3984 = 1.96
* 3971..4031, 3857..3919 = 1.61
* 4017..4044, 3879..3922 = 1.57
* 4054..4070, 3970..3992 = 1.30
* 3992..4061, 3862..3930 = 1.71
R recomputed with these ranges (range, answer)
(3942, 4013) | 252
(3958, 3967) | 163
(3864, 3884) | 170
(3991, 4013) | 329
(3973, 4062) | 319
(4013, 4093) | 332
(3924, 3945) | 120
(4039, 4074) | 321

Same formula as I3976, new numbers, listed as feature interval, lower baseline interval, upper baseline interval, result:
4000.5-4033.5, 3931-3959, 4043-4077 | -0.24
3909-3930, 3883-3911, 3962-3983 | -0.06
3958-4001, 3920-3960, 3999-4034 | 0.11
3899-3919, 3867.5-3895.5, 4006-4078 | -0.16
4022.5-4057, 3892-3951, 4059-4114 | -0.12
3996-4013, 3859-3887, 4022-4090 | -0.15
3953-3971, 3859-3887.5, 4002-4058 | 0.50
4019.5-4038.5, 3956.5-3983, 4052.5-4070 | -0.20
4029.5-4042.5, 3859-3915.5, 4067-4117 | -0.11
